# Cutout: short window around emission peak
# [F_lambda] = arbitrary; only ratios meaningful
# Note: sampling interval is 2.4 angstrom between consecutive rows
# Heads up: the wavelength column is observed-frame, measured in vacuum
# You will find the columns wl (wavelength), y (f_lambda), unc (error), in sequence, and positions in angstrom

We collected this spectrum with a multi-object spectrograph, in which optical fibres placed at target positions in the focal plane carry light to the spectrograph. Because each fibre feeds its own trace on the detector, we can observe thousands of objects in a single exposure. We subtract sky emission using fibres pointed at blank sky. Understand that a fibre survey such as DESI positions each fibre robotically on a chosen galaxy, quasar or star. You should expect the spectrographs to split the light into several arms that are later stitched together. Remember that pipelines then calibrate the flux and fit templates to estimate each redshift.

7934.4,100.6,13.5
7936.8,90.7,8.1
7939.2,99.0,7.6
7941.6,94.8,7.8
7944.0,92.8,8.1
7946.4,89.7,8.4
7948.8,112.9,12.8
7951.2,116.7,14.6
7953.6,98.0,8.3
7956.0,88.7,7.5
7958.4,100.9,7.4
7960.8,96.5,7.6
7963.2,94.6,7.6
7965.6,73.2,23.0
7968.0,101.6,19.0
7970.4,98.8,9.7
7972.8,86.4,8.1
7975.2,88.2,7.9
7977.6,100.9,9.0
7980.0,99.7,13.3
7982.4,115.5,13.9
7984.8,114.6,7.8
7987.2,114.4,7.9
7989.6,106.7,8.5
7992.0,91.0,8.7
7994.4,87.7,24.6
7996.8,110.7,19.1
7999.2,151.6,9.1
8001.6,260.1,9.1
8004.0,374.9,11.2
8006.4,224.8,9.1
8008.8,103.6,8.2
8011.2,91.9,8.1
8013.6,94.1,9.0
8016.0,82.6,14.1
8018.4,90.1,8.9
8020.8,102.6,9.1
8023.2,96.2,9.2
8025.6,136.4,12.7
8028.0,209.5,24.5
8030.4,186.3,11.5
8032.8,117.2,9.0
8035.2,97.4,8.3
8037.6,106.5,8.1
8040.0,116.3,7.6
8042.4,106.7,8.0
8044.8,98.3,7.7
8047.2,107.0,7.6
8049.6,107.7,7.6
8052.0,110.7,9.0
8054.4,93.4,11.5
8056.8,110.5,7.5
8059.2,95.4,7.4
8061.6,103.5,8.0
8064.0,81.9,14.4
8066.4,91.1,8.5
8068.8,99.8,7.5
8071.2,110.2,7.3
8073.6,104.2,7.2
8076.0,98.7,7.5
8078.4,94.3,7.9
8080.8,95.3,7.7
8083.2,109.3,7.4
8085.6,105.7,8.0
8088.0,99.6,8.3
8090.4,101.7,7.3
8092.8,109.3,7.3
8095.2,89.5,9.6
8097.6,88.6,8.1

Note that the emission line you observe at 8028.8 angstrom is [N II]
